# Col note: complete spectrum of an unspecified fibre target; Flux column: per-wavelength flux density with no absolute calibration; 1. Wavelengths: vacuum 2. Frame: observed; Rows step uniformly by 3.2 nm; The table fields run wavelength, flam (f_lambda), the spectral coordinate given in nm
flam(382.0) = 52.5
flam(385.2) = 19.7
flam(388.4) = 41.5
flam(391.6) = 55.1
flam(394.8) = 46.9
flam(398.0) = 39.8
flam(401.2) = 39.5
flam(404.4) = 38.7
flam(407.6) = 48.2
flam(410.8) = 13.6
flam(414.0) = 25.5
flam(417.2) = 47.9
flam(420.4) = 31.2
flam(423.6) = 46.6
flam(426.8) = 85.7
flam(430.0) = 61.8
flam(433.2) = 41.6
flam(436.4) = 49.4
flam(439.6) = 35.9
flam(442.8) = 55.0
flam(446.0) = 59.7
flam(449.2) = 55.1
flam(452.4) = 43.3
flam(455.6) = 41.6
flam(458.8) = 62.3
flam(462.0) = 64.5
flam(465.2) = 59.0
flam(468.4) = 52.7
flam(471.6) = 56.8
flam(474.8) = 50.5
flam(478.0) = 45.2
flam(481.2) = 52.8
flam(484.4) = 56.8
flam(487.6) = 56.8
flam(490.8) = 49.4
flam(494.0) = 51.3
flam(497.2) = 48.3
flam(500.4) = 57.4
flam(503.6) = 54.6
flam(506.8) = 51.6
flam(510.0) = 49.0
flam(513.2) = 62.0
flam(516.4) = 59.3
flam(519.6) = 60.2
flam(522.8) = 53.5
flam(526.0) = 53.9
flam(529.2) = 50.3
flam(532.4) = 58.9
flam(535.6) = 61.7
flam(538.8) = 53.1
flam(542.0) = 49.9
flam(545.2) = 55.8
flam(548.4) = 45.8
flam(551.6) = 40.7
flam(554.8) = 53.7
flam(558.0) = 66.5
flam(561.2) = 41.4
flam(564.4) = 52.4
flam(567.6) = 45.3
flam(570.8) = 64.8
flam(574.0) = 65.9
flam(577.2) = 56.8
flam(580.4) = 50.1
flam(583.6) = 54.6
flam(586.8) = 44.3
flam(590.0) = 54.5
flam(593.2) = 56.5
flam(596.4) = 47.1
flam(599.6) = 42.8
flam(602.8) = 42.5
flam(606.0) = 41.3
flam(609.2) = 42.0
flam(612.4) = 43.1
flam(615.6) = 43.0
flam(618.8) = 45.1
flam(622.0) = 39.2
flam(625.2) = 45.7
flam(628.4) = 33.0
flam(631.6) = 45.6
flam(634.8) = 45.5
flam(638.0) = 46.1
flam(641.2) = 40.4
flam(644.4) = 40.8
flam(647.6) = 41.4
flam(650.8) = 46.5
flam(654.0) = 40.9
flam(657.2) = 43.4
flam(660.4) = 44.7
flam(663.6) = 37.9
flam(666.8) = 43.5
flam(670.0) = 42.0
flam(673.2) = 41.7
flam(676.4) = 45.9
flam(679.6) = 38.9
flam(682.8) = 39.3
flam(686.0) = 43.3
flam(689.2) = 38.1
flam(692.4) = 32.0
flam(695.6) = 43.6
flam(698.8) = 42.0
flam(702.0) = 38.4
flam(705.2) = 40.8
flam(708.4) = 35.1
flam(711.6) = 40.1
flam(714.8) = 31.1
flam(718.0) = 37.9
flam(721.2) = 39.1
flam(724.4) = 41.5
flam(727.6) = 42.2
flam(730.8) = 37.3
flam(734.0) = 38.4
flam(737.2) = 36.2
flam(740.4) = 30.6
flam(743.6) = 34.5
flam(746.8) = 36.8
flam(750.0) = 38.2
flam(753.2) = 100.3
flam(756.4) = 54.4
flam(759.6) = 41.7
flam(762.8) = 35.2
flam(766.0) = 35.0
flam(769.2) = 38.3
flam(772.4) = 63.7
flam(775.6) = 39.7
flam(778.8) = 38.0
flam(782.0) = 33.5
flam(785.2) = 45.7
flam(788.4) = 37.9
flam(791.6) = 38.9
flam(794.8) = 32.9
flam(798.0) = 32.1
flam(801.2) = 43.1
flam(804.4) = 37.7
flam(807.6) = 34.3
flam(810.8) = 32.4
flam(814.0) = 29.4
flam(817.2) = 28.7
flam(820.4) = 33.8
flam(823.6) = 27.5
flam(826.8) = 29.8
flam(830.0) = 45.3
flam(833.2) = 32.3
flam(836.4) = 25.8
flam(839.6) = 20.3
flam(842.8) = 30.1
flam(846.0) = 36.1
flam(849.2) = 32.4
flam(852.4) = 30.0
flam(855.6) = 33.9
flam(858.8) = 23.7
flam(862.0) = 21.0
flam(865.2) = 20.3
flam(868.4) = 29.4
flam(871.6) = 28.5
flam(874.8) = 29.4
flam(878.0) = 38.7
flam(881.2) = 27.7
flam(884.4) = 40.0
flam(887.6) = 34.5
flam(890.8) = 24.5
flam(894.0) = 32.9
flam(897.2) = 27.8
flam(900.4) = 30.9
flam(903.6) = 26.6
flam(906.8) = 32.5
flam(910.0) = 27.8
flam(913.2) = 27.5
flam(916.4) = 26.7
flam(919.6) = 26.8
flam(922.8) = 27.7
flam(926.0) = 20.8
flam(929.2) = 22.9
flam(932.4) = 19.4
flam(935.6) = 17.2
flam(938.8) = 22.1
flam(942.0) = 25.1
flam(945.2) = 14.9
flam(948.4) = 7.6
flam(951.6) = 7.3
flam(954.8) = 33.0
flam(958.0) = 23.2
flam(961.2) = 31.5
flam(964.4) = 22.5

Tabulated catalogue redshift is 0.15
